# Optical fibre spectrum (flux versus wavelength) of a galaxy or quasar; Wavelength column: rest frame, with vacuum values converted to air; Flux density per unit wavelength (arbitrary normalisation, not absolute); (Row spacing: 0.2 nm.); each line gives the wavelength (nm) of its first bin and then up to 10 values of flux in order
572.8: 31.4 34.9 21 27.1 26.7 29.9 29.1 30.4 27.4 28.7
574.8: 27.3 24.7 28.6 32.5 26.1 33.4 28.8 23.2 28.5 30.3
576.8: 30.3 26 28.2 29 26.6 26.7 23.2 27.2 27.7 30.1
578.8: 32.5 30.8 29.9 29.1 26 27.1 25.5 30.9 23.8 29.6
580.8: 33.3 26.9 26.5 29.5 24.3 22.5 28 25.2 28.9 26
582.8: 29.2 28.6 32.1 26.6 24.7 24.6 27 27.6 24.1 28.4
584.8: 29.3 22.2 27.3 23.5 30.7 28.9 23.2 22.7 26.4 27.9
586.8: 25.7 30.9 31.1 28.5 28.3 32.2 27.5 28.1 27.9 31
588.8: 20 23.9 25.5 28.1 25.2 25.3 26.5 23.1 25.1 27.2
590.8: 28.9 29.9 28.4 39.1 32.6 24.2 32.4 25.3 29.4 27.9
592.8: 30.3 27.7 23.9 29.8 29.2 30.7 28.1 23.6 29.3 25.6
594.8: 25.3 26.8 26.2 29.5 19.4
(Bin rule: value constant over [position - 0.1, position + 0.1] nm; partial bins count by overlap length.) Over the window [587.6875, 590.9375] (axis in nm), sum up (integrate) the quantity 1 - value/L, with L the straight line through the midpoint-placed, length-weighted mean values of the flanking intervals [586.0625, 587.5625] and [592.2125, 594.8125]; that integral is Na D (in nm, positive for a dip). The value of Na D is 0.11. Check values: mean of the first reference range 27.5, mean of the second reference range 27.8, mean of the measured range 26.6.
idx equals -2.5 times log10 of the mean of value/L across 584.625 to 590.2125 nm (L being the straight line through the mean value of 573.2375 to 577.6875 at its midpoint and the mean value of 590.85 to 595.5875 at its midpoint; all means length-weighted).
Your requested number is 0.055 mag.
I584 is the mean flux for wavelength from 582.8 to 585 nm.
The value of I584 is 27.2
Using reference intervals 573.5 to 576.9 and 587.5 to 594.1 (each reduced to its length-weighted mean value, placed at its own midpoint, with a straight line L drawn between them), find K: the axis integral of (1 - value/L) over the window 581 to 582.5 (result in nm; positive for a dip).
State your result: 0.10 nm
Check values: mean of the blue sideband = 28.6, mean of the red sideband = 28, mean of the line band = 26.4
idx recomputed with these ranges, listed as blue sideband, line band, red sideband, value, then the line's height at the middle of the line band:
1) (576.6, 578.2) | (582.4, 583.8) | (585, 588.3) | -0.01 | 27.4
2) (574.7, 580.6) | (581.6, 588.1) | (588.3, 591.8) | 0.02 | 27.7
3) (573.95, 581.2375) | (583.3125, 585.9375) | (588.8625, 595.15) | 0.06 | 28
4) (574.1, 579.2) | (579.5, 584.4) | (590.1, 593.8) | 0.05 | 28.5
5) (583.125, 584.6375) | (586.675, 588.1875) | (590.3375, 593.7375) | -0.05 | 27.7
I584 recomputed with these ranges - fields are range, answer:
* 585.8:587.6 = 27.2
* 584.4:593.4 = 27.5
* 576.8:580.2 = 28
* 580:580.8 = 28.4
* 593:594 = 28.3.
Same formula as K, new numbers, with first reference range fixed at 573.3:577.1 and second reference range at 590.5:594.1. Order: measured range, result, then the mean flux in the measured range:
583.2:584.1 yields 0.07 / 26.4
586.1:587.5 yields 0.06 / 27.6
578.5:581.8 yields 0.03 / 28.3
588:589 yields 0.08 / 26.5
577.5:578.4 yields 0.08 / 26.1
